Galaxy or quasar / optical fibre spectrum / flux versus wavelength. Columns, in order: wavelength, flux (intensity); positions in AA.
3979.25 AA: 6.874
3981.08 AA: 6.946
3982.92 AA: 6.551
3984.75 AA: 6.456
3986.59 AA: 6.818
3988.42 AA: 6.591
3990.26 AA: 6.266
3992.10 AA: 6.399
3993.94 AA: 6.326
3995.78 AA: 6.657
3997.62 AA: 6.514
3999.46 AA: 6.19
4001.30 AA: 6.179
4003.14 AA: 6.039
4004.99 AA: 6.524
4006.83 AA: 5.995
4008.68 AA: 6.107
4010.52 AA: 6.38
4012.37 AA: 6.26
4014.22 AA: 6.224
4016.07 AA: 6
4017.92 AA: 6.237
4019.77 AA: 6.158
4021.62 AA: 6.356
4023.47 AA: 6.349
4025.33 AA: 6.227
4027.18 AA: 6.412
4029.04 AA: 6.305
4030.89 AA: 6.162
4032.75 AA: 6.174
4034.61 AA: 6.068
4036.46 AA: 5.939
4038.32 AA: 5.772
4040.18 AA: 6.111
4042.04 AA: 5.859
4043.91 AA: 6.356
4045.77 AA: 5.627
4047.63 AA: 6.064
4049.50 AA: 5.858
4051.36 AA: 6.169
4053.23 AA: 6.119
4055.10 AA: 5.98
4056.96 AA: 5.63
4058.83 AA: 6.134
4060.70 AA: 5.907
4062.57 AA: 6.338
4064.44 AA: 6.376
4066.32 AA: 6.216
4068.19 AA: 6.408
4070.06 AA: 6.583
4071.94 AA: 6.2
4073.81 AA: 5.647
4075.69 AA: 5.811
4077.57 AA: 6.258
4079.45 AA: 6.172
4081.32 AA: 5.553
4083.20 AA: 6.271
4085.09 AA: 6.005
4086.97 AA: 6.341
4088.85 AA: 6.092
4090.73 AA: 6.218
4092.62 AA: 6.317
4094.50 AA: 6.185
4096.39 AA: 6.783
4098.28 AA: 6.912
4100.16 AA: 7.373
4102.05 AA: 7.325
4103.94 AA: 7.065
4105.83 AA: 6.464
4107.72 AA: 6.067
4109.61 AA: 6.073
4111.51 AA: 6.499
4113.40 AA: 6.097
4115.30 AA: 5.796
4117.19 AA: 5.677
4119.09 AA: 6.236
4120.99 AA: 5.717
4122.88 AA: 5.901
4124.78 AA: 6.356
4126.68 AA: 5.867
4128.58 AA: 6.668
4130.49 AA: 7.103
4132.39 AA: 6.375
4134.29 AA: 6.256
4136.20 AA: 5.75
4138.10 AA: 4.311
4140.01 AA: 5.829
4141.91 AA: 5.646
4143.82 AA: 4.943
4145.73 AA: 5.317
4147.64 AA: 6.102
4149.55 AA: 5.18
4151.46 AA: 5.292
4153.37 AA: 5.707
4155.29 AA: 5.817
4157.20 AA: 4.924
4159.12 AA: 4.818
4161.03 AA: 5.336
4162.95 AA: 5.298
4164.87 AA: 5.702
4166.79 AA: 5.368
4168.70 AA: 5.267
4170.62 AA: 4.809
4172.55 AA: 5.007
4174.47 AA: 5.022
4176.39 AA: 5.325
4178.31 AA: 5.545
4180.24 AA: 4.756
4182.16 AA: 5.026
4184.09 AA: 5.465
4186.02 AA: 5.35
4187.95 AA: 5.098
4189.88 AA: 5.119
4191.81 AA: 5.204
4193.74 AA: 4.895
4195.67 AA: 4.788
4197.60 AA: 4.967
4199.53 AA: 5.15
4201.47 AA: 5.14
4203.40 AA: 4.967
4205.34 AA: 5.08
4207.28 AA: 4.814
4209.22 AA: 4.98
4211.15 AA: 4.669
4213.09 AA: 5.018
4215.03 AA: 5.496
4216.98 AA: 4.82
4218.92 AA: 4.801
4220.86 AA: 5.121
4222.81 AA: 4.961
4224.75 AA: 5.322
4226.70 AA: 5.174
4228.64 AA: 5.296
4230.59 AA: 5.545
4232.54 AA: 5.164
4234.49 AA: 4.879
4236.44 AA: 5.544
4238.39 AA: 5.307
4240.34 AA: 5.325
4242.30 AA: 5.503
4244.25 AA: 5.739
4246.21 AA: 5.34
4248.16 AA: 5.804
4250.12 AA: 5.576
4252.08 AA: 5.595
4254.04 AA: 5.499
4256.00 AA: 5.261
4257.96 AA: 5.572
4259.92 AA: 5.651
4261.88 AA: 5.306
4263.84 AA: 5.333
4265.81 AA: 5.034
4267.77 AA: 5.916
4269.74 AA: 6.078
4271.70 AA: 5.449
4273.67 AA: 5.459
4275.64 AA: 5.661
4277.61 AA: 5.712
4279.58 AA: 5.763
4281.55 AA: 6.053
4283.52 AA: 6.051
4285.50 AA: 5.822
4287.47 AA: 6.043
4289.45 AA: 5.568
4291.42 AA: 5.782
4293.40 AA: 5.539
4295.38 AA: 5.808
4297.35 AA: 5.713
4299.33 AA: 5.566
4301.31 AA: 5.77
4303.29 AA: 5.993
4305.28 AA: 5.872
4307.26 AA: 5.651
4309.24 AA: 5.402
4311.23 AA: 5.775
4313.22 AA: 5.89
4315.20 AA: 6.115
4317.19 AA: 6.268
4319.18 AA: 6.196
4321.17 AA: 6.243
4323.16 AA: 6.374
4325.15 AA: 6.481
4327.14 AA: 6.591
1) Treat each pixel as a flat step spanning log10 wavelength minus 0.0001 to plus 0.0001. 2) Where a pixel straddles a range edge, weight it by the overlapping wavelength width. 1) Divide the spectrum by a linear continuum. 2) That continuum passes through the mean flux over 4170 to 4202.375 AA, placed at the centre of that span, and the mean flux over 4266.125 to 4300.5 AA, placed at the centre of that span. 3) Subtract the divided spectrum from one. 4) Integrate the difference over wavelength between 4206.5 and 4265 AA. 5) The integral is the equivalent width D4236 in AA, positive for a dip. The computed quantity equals 1.6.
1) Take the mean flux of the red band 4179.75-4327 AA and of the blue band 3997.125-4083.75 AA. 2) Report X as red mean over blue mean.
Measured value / 0.89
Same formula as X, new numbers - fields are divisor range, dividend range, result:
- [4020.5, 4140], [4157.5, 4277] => 0.85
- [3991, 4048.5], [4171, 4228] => 0.82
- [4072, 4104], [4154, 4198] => 0.82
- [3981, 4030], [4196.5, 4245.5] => 0.81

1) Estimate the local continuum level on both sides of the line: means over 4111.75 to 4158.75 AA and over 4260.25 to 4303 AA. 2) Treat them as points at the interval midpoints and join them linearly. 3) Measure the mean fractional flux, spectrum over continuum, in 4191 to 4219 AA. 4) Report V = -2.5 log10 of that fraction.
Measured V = 0.15 mag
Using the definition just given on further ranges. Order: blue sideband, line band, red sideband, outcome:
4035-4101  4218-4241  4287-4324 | 0.15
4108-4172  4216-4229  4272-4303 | 0.13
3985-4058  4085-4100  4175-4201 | -0.12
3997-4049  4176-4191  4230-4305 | 0.12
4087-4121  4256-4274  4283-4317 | 0.07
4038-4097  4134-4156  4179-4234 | 0.01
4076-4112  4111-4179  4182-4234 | 0.04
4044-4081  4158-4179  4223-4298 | 0.11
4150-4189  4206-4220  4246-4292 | 0.10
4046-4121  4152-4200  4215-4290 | 0.12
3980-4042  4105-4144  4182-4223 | -0.08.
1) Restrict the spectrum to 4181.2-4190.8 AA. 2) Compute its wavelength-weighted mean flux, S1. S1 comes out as 5.21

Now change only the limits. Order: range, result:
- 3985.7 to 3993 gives 6.52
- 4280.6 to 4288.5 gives 5.99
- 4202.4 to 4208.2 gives 4.95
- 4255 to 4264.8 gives 5.43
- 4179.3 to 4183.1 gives 4.9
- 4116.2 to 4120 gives 5.95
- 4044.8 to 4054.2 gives 5.97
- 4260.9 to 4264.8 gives 5.33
